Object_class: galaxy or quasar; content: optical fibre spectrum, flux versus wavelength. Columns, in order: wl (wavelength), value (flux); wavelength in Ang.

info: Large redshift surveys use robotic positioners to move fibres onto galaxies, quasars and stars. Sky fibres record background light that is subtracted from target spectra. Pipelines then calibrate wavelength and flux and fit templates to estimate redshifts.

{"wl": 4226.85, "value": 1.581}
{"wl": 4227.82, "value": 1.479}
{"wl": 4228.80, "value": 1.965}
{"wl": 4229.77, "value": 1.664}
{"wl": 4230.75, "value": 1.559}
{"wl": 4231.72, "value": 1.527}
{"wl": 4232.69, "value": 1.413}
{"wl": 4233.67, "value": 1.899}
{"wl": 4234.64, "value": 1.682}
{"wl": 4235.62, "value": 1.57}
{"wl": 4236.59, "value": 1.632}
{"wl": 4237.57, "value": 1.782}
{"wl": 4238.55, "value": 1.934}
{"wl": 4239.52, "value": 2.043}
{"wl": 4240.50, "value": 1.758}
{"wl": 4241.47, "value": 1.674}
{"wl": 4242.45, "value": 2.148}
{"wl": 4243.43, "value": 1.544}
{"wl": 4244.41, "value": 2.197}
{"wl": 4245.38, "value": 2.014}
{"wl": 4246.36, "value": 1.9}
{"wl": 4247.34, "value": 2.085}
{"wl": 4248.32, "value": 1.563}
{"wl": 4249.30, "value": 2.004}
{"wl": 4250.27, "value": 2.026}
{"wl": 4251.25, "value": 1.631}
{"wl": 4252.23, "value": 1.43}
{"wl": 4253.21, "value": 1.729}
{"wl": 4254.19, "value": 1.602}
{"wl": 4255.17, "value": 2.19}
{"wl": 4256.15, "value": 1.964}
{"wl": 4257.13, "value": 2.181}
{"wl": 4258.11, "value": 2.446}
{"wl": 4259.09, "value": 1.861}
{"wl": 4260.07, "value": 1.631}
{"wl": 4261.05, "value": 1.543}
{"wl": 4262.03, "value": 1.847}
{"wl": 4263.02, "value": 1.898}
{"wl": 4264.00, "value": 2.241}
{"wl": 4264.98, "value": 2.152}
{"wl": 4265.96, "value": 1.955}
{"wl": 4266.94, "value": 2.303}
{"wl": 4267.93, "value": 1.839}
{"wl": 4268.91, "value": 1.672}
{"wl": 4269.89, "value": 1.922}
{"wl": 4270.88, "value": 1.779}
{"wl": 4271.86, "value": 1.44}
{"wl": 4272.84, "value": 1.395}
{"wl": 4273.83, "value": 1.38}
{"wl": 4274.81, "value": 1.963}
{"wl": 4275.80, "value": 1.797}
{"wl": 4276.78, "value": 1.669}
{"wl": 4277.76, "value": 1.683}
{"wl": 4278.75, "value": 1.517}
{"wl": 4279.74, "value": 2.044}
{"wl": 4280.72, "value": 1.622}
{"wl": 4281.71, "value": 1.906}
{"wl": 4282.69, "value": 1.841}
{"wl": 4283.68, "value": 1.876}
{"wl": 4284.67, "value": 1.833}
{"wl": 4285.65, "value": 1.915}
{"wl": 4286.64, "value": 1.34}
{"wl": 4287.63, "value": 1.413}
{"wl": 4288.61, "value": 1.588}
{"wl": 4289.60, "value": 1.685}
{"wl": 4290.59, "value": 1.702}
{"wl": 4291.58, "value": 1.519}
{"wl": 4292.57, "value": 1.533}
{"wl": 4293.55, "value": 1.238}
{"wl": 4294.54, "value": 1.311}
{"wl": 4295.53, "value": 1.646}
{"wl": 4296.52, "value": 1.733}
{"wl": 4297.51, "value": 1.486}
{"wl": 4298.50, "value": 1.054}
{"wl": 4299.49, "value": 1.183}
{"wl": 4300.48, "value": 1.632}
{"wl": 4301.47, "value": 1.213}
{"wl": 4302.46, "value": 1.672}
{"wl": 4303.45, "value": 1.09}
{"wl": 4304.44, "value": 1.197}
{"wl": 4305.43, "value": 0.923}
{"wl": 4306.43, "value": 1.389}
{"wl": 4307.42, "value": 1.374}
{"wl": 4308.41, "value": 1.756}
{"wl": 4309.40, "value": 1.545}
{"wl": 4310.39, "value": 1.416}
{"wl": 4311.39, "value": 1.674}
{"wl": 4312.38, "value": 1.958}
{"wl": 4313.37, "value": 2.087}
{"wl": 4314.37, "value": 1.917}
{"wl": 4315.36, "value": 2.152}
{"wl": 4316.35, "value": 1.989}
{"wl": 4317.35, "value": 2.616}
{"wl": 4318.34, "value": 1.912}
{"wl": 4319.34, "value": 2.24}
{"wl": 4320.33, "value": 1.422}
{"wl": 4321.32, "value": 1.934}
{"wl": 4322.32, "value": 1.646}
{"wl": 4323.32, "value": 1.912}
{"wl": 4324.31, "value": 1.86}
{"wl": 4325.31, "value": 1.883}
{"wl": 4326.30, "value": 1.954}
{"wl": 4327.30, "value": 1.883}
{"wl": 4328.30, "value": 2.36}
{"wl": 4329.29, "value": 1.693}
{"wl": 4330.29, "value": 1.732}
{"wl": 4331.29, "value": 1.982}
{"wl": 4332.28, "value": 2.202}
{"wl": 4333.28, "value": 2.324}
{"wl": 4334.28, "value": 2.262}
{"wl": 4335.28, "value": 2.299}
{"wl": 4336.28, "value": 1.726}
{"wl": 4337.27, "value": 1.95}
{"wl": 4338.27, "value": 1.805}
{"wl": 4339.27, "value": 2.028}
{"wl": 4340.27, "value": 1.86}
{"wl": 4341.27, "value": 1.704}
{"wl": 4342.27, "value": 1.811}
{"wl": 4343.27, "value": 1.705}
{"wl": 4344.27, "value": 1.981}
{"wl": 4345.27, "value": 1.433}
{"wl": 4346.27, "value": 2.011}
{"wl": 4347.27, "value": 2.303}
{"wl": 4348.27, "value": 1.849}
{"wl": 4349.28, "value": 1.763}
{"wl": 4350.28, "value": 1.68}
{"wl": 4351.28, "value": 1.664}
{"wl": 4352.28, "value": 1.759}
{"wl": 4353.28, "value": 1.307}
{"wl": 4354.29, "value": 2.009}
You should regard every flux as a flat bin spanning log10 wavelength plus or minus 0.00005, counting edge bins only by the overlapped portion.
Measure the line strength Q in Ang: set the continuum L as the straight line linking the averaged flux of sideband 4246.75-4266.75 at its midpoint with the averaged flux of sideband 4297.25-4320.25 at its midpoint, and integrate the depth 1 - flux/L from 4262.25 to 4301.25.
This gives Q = 2.1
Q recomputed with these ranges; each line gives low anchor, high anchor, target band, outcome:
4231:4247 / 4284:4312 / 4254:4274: -2.67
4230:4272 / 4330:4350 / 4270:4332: 6.98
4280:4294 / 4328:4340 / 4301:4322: 1.84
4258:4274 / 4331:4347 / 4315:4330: -0.28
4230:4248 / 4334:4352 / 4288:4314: 5.01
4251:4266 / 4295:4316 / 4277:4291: -0.10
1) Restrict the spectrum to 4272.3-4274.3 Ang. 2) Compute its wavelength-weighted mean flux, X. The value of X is 1.39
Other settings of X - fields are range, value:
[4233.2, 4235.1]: 1.8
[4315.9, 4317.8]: 2.3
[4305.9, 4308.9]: 1.5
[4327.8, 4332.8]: 2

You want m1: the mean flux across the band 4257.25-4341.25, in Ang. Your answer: 1.76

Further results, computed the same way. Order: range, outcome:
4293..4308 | 1.35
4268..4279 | 1.67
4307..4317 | 1.8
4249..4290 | 1.8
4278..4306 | 1.53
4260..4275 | 1.81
